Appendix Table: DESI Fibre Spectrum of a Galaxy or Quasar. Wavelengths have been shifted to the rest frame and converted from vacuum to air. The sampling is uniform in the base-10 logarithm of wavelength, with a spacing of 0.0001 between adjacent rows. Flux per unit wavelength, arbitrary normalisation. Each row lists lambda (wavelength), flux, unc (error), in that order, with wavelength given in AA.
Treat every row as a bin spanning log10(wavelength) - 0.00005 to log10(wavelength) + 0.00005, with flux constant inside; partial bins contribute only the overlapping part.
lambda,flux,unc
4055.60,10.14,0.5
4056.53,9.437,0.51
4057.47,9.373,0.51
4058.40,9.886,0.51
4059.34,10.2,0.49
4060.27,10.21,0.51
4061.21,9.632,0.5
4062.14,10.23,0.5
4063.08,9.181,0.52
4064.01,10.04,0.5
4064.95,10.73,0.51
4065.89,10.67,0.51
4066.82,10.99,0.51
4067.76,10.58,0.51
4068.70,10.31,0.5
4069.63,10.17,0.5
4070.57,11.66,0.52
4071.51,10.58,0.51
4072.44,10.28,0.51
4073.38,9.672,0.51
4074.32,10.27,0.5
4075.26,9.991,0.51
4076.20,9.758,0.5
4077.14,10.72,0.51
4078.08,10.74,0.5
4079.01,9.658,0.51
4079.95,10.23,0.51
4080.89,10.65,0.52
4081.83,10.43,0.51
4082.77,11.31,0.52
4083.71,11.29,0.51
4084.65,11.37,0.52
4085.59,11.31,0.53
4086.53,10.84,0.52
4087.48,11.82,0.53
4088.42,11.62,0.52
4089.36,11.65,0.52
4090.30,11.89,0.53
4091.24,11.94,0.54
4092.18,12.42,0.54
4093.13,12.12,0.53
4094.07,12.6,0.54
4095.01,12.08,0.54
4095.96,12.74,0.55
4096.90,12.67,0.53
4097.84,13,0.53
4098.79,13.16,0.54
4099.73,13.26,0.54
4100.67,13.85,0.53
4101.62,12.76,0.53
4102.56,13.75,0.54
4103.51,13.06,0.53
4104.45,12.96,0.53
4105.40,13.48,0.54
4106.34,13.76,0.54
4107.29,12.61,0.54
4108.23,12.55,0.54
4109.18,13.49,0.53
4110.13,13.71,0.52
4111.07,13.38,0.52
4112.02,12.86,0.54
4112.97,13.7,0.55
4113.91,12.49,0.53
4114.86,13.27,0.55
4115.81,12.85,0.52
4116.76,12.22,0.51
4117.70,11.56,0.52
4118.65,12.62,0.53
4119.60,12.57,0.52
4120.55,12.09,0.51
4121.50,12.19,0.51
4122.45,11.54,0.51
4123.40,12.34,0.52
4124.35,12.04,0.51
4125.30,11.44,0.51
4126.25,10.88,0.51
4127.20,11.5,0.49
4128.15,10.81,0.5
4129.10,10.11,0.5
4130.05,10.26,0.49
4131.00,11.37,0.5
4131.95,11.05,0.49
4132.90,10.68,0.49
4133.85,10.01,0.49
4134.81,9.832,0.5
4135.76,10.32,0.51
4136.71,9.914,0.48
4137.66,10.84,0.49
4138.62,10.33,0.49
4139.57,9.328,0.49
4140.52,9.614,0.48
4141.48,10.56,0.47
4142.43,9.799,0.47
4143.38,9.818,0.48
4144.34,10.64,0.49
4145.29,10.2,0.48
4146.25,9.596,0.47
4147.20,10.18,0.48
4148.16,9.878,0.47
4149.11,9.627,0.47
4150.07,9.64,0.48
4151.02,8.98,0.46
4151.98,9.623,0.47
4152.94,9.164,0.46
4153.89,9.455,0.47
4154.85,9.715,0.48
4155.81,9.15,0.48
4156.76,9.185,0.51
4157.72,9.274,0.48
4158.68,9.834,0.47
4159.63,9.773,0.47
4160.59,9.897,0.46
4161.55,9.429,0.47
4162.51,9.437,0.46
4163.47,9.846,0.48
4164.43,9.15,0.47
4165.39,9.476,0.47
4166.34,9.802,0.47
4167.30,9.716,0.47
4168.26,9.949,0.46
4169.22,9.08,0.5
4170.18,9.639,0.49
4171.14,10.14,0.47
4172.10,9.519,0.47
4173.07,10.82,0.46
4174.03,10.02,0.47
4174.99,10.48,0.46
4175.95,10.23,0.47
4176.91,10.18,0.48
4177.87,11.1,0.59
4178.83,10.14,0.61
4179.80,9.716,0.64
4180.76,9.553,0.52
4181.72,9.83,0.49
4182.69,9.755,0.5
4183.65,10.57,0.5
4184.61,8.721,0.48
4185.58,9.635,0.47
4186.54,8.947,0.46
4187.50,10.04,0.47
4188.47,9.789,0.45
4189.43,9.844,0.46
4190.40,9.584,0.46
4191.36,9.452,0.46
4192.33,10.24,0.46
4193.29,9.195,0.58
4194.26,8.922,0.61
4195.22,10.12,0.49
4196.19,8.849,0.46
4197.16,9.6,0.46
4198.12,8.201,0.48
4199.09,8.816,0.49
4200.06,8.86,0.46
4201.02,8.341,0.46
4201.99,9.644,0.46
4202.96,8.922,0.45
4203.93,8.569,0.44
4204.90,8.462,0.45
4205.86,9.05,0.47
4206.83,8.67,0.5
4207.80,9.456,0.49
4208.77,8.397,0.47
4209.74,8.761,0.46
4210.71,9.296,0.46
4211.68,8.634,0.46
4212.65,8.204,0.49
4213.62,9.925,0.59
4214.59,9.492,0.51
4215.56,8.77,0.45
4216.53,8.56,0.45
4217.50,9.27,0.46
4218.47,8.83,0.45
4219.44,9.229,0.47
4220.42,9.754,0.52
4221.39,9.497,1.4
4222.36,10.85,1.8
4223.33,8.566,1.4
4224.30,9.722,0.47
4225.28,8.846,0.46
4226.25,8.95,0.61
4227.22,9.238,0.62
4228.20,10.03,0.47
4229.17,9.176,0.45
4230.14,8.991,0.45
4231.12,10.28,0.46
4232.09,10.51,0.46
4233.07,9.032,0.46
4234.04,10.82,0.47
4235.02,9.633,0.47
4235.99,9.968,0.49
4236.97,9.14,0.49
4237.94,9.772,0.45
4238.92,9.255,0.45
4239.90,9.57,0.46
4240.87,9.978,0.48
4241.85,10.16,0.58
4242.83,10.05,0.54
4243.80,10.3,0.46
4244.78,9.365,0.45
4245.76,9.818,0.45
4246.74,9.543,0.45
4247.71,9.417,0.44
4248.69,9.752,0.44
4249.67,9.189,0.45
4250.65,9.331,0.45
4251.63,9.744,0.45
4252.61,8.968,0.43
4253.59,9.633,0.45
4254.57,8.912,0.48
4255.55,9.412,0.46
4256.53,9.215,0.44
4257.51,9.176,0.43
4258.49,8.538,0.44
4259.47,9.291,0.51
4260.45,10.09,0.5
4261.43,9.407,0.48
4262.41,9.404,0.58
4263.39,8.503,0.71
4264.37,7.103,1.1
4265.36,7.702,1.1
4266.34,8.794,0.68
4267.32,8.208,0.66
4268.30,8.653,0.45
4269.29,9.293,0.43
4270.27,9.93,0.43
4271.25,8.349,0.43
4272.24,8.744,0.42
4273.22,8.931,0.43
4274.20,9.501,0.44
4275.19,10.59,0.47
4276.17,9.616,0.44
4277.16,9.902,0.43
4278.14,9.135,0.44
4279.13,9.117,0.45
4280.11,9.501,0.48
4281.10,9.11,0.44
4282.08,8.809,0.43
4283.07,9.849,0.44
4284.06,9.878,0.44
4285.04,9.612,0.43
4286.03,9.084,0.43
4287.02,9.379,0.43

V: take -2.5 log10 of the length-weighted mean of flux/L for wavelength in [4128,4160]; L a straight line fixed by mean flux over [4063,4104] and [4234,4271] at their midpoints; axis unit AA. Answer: 0.07 mag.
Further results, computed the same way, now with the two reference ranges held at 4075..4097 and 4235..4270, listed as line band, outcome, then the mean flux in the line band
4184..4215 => 0.09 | 9.15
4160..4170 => 0.08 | 9.58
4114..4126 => -0.12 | 12.2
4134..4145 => 0.06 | 10.1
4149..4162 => 0.11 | 9.48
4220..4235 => 0.00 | 9.62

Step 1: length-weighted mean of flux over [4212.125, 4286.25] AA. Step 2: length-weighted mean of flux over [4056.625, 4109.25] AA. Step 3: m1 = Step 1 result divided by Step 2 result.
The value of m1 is 0.8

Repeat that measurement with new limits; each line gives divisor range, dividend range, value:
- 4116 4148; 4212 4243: 0.87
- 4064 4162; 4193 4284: 0.83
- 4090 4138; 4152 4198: 0.80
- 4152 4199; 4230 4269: 0.97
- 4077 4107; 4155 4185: 0.81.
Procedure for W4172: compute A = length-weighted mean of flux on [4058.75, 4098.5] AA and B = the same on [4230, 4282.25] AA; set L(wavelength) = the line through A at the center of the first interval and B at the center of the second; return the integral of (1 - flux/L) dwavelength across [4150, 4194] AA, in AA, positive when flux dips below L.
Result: 1.8 AA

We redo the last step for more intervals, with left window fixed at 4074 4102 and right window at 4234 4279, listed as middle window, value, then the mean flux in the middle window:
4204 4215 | 1.1 AA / 8.92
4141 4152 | 0.9 AA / 9.89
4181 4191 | 0.6 AA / 9.67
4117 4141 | 0.1 AA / 11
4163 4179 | 0.8 AA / 9.96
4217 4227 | 0.5 AA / 9.35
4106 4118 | -1.8 AA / 13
